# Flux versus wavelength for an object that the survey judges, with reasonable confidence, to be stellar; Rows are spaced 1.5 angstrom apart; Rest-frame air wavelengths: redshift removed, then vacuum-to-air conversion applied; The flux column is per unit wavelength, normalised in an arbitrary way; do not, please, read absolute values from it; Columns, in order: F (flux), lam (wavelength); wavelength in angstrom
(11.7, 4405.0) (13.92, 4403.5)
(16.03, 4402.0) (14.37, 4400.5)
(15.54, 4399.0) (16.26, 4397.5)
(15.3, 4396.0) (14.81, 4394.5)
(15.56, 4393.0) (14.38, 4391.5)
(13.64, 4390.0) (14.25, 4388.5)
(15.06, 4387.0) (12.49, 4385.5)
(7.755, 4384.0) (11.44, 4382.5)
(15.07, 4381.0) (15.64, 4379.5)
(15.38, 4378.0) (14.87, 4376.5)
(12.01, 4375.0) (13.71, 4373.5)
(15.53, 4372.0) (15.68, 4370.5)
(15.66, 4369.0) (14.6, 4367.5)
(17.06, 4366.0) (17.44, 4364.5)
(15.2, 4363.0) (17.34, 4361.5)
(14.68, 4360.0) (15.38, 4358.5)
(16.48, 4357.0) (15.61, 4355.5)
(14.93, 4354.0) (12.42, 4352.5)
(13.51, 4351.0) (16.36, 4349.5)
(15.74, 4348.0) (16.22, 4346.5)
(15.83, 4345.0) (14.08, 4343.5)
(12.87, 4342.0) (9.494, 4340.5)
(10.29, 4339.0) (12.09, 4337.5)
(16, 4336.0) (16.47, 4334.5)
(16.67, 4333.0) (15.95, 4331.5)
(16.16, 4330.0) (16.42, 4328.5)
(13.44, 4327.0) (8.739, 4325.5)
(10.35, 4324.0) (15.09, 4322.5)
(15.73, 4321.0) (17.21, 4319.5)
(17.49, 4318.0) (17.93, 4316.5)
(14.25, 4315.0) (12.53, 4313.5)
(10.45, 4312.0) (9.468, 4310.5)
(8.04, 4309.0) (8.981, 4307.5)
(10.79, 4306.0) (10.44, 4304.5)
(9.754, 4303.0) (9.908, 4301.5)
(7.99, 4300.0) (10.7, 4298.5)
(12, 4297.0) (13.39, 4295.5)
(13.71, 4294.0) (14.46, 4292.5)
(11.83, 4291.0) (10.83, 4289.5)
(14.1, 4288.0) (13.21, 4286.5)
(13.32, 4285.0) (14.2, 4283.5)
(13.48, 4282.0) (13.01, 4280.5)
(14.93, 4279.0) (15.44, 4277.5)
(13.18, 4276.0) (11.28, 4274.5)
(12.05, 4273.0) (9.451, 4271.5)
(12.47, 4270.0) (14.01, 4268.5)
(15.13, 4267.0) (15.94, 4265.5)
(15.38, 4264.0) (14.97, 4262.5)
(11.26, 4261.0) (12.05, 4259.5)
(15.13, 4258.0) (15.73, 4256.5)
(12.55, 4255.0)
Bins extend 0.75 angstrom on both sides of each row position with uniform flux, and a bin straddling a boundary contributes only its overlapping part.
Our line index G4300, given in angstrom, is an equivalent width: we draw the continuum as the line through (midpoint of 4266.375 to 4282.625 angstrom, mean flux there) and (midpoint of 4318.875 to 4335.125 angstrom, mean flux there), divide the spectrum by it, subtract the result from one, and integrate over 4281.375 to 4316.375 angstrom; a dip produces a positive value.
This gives 5.3 angstrom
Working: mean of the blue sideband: 13.1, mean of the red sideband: 14.7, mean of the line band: 11.8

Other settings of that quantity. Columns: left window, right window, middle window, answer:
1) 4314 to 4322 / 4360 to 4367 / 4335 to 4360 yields 3.3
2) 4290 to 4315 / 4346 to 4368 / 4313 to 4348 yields -3.1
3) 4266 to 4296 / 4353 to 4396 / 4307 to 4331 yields 0.8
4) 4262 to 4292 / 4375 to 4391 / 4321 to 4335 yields -1.0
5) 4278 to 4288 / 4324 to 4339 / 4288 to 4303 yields 2.4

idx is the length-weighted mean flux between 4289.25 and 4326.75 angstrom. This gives 12.1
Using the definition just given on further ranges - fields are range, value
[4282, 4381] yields 13.8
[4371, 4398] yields 14.1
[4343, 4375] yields 15.3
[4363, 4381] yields 15.2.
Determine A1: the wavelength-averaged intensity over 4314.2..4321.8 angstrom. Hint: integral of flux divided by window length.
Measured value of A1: 16.5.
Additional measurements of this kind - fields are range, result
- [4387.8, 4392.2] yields 14.1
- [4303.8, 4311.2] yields 9.54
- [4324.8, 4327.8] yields 11.2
